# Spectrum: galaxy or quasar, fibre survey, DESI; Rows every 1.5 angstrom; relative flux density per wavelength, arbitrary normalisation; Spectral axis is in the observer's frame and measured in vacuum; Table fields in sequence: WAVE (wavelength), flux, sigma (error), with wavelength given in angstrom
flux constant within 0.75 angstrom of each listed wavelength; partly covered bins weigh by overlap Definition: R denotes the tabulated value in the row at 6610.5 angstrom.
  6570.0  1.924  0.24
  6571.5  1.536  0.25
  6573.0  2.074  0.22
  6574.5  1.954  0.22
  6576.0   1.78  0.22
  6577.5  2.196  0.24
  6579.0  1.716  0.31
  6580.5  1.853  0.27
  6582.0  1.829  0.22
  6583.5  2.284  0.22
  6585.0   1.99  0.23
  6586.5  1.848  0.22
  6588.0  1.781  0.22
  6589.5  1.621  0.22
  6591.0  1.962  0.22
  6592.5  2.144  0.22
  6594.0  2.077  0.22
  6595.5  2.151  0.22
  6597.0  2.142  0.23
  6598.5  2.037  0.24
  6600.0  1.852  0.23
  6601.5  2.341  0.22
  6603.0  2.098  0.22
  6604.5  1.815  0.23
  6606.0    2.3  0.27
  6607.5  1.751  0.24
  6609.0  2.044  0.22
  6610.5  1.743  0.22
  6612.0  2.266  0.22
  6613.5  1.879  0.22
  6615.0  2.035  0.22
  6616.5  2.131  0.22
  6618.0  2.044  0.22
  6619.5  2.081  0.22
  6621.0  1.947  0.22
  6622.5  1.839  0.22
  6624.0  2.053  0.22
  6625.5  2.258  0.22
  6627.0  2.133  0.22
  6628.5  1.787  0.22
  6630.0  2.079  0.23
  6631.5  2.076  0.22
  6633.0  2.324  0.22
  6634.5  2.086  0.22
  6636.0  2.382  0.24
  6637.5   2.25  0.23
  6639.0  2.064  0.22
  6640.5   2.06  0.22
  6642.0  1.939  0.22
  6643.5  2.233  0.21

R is 1.743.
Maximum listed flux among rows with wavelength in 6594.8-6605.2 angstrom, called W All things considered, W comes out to 2.341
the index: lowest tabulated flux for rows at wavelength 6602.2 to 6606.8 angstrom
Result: 1.815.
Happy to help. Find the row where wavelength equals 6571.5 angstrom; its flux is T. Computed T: 1.536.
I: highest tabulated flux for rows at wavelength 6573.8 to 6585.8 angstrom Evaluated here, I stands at 2.284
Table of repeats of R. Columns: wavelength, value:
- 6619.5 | 2.081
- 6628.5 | 1.787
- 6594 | 2.077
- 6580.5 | 1.853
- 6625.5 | 2.258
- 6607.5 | 1.751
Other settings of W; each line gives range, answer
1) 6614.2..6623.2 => 2.131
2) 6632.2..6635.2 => 2.324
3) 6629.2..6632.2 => 2.079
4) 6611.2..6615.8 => 2.266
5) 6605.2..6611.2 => 2.3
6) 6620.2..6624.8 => 2.053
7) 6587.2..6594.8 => 2.144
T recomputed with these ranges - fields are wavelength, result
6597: 2.142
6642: 1.939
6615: 2.035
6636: 2.382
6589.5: 1.621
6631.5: 2.076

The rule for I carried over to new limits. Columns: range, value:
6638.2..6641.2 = 2.064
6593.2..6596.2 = 2.151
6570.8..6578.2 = 2.196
